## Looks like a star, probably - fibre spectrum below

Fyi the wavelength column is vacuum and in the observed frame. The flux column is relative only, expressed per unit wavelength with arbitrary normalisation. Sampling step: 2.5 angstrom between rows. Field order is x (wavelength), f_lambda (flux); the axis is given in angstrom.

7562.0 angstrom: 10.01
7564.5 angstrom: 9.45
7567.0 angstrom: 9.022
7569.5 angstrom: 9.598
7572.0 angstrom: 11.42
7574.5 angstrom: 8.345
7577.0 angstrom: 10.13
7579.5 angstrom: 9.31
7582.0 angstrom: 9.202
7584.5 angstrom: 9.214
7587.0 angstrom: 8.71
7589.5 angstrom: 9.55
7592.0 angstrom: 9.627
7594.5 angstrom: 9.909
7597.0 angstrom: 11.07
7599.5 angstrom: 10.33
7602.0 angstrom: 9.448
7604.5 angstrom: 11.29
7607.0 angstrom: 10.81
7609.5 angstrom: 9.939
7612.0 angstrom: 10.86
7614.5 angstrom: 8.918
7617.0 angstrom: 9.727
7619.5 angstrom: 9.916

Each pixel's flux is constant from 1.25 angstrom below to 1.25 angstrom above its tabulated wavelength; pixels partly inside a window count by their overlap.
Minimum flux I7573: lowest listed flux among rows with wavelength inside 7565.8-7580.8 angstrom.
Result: 8.345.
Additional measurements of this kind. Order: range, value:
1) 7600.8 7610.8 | 9.448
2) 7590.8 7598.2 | 9.627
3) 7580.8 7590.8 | 8.71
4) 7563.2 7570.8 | 9.022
